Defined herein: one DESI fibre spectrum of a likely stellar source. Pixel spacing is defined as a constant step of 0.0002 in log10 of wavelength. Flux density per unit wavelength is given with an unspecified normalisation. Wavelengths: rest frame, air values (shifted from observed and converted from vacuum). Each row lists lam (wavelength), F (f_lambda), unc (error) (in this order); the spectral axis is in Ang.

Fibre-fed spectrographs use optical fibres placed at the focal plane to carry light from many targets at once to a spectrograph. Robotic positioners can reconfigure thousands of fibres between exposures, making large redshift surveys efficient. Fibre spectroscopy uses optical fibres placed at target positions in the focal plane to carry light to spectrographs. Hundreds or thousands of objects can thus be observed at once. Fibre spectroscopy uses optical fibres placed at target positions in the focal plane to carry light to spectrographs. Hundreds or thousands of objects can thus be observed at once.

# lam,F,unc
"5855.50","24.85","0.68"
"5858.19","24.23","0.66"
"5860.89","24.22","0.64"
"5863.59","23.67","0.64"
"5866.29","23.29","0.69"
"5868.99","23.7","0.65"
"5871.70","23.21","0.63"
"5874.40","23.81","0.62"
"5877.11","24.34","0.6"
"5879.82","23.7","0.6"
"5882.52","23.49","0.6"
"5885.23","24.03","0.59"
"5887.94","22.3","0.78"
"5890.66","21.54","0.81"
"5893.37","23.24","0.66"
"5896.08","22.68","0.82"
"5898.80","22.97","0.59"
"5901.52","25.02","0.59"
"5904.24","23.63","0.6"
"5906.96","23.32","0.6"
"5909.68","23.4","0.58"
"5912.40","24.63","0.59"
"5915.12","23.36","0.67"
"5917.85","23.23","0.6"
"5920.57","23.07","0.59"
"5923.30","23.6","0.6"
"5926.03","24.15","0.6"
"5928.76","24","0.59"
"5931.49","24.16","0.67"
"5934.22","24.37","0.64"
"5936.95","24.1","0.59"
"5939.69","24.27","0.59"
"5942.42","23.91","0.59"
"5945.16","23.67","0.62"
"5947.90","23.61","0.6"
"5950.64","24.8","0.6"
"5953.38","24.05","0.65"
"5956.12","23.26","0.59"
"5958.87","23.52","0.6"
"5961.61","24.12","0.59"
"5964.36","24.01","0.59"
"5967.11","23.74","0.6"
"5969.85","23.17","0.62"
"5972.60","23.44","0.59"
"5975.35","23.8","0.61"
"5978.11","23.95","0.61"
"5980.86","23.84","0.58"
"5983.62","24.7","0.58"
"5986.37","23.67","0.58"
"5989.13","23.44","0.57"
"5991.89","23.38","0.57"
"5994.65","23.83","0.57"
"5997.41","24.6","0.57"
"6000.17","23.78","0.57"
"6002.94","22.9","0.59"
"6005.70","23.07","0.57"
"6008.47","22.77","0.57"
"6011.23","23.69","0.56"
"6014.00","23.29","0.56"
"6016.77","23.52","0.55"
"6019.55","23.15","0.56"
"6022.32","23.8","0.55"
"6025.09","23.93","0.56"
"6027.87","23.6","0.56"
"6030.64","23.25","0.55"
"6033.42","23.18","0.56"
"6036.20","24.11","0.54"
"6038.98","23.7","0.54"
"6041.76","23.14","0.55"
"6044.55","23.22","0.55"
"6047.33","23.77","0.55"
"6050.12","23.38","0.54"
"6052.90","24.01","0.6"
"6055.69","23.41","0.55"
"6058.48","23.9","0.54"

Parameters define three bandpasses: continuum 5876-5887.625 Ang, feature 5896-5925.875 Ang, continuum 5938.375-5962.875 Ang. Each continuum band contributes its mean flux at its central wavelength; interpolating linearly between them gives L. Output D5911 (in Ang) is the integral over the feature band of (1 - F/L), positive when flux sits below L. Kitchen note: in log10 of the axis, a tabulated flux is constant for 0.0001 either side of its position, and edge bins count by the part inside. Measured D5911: 0.28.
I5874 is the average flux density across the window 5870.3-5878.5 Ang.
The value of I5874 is 23.8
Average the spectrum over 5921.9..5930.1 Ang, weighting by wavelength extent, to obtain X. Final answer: 23.9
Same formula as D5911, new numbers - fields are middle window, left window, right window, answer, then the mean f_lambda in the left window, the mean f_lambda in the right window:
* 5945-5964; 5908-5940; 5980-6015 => -0.11 Ang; 23.8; 23.6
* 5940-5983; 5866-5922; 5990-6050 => -0.64 Ang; 23.4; 23.5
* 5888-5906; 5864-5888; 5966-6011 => 0.38 Ang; 23.6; 23.6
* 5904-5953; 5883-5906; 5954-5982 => -0.92 Ang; 23.2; 23.7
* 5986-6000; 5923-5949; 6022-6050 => -0.03 Ang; 24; 23.6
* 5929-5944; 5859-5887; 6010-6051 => -0.32 Ang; 23.7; 23.5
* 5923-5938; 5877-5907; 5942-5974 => -0.33 Ang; 23.3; 23.8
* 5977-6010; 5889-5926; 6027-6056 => -0.26 Ang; 23.4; 23.5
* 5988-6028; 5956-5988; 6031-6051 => 0.19 Ang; 23.8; 23.5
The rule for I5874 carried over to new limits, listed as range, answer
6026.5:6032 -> 23.5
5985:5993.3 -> 23.5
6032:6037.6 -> 23.6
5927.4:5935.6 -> 24.2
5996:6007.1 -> 23.6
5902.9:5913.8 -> 23.8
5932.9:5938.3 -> 24.2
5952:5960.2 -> 23.6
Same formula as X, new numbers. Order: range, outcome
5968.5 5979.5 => 23.6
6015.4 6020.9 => 23.3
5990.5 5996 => 23.6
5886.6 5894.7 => 22.3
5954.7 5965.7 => 23.7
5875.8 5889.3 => 23.6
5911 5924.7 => 23.6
